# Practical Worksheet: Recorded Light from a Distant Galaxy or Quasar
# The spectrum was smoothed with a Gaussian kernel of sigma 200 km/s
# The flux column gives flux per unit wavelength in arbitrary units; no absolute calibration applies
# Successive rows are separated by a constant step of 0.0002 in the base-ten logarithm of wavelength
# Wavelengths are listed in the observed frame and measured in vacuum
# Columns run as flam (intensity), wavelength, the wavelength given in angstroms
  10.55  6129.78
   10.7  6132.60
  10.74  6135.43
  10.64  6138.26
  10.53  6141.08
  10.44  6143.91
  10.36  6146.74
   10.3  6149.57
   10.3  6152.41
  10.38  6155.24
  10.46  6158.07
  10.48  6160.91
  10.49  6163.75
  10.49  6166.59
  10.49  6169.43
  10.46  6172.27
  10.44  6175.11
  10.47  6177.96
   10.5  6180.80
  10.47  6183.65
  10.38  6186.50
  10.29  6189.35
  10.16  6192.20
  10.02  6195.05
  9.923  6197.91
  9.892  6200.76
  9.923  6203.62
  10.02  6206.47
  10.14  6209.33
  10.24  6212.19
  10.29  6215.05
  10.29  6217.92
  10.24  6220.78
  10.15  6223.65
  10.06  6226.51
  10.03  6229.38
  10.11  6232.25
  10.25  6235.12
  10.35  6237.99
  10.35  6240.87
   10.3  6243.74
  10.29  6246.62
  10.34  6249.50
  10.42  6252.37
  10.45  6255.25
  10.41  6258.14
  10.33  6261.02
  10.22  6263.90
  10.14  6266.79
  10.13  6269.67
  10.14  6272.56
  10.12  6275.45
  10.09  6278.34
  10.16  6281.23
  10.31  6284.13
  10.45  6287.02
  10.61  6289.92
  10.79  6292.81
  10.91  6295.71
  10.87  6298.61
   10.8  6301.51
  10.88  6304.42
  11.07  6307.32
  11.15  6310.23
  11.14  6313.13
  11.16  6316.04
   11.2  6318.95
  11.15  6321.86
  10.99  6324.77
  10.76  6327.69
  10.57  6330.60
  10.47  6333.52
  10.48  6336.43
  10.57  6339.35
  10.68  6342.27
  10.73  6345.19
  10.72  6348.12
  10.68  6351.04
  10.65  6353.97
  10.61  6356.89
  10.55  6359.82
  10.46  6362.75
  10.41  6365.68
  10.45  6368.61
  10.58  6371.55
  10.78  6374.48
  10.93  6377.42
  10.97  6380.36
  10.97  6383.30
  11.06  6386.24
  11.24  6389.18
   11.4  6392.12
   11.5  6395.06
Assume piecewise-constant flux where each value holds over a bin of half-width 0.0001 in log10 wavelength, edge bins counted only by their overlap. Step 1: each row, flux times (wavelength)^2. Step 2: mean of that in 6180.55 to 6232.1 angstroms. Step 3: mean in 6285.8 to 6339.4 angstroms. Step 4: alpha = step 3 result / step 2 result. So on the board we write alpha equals 1.11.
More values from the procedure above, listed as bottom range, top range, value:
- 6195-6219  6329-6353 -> 1.10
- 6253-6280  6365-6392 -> 1.10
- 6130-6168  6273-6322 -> 1.07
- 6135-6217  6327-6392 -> 1.10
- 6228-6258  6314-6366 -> 1.07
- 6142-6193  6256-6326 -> 1.06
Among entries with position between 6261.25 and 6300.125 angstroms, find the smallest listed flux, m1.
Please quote 10.09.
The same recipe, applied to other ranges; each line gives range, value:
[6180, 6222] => 9.892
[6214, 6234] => 10.03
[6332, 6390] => 10.41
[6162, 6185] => 10.44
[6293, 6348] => 10.47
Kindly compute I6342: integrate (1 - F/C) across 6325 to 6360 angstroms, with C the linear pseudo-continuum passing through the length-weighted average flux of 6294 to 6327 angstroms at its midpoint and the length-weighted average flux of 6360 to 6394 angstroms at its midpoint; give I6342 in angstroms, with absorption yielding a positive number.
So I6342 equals 0.94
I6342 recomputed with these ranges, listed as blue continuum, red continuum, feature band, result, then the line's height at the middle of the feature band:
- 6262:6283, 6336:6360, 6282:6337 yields -2.3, 10.4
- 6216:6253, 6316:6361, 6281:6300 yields -0.2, 10.5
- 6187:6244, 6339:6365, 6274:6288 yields 0.2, 10.4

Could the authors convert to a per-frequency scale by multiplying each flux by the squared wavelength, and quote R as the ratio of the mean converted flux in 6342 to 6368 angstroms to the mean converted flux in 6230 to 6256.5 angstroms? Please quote 1.07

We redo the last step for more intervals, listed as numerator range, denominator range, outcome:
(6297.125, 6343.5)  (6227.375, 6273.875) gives 1.08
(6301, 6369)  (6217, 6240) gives 1.09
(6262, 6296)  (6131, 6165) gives 1.03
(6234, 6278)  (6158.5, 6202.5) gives 1.02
